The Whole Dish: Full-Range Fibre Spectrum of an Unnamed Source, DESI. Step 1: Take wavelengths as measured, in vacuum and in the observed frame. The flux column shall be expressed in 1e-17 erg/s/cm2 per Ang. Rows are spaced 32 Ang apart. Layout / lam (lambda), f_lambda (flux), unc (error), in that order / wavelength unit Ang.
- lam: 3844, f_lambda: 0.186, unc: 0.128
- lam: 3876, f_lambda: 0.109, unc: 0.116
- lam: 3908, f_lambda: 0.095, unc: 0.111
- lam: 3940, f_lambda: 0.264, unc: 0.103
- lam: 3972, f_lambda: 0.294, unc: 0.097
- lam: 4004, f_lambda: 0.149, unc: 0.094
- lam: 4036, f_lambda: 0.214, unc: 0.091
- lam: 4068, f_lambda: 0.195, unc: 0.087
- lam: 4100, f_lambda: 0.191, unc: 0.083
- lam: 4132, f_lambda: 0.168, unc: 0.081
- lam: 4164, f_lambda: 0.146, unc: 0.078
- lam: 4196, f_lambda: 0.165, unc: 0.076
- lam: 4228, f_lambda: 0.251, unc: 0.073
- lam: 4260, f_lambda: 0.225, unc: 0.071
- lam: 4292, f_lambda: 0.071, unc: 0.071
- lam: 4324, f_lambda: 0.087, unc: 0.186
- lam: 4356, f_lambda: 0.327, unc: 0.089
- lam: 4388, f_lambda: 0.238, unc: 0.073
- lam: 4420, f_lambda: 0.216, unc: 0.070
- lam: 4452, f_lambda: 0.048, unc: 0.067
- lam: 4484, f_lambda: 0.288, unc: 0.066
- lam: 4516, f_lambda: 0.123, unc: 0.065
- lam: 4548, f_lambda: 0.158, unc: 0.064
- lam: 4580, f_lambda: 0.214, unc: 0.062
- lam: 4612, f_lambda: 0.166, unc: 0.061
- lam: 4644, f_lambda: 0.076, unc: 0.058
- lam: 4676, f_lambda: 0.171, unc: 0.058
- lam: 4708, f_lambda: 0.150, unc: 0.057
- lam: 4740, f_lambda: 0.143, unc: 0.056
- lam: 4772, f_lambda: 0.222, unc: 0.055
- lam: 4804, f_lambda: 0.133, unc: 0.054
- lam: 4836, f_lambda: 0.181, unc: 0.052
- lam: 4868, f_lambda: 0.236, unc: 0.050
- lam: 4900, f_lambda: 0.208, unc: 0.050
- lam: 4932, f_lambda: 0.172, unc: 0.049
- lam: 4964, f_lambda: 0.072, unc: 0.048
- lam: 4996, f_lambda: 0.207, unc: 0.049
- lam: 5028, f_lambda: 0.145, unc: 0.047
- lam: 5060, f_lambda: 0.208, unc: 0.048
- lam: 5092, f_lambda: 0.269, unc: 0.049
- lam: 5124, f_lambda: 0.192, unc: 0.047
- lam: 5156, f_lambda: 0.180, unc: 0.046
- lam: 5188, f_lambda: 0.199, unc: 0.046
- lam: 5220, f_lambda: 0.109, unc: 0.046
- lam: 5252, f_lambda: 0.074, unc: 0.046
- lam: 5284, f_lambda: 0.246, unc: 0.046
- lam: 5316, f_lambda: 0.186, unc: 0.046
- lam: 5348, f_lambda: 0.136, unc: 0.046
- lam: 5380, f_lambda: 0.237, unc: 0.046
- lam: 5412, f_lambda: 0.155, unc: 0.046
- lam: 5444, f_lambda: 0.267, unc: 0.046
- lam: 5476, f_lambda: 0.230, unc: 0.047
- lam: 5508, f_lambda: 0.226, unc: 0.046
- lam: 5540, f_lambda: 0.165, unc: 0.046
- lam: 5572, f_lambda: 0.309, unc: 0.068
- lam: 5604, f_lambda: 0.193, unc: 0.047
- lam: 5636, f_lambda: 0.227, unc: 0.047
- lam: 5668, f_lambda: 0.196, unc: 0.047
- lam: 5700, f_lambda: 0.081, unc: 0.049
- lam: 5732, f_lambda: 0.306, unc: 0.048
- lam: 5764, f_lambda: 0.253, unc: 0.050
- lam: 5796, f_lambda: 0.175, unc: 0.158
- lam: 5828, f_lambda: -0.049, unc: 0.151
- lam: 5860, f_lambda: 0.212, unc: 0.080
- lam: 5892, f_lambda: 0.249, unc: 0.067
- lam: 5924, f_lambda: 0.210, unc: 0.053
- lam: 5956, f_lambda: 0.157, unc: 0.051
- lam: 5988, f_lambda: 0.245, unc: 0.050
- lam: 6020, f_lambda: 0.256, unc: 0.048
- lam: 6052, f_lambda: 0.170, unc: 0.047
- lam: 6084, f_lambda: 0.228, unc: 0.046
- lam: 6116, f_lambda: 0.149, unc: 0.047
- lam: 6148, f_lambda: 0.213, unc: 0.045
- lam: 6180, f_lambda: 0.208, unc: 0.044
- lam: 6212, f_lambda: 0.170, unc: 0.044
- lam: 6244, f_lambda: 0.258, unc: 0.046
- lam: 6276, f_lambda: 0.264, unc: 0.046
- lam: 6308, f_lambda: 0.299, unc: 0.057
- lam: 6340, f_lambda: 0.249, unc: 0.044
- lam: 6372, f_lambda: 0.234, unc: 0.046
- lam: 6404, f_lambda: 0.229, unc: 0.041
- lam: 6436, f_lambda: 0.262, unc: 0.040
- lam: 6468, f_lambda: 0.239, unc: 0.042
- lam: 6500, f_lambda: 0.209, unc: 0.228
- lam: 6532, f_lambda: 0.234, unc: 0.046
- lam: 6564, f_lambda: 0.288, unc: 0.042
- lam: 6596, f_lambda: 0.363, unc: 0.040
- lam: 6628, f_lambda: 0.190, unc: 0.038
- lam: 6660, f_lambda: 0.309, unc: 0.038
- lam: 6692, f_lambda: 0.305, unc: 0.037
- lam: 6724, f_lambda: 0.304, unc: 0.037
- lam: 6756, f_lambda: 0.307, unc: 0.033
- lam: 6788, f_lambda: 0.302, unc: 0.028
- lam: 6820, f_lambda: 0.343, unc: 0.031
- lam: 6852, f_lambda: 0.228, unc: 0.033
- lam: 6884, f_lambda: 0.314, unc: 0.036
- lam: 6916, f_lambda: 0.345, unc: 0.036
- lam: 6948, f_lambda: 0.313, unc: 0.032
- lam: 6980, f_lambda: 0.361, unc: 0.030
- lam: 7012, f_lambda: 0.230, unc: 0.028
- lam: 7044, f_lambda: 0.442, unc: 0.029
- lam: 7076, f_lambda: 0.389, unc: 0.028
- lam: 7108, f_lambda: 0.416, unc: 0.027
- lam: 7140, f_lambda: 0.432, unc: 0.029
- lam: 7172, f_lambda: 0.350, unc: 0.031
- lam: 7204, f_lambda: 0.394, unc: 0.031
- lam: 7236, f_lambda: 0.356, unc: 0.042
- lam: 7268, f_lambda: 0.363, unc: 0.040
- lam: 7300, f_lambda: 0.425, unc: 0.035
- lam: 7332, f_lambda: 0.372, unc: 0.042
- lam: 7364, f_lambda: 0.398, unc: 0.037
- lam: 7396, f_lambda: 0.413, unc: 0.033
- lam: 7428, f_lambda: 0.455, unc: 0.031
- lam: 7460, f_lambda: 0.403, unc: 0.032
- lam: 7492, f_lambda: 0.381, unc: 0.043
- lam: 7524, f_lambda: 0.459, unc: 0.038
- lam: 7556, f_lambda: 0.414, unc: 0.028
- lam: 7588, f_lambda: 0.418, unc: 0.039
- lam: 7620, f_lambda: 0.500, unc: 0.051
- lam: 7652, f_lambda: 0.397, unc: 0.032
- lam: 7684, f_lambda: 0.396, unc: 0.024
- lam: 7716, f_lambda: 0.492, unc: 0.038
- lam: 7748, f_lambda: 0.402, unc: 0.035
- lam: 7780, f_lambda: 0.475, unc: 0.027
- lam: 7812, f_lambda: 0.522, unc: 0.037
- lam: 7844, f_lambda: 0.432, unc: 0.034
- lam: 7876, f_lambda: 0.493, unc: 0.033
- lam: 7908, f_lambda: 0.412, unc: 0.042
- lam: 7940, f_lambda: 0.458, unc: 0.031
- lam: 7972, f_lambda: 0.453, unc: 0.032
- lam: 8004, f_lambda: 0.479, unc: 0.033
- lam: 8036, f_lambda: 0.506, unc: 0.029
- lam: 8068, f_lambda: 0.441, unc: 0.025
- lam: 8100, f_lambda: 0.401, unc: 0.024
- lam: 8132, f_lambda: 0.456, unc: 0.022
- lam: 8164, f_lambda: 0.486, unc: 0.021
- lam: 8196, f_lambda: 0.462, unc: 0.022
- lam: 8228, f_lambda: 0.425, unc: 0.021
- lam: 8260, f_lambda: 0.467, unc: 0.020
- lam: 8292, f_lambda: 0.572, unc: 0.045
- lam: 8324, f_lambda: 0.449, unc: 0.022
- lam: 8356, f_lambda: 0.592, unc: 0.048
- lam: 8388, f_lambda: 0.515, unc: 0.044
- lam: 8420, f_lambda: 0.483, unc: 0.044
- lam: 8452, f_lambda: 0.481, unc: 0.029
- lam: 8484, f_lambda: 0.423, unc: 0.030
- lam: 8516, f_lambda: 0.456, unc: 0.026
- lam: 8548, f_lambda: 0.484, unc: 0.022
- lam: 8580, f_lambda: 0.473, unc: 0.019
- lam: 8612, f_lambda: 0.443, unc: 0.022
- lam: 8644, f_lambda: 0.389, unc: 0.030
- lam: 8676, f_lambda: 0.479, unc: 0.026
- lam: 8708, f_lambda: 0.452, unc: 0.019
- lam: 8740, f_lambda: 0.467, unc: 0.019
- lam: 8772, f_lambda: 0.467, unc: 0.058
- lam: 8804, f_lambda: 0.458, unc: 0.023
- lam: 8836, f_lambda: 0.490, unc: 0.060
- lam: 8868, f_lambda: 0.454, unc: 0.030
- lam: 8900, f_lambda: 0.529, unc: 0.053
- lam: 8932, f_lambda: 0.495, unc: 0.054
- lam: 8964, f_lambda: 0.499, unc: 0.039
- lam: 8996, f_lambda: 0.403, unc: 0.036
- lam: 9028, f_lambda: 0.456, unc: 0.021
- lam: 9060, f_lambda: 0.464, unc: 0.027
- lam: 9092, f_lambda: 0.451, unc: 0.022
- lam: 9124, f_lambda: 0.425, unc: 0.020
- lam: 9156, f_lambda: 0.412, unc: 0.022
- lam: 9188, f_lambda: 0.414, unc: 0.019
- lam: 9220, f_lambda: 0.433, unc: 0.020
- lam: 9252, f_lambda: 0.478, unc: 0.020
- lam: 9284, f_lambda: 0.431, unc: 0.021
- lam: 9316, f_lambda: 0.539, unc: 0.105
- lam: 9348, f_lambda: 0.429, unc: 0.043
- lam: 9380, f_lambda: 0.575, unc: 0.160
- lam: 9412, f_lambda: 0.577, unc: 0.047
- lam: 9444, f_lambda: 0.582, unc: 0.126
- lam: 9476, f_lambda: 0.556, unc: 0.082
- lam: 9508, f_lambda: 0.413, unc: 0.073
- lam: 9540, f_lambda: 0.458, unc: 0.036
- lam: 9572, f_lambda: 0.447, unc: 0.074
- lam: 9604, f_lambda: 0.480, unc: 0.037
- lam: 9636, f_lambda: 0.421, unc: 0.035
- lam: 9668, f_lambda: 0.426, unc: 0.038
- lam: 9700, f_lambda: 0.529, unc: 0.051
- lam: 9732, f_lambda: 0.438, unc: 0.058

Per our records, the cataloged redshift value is 0.77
